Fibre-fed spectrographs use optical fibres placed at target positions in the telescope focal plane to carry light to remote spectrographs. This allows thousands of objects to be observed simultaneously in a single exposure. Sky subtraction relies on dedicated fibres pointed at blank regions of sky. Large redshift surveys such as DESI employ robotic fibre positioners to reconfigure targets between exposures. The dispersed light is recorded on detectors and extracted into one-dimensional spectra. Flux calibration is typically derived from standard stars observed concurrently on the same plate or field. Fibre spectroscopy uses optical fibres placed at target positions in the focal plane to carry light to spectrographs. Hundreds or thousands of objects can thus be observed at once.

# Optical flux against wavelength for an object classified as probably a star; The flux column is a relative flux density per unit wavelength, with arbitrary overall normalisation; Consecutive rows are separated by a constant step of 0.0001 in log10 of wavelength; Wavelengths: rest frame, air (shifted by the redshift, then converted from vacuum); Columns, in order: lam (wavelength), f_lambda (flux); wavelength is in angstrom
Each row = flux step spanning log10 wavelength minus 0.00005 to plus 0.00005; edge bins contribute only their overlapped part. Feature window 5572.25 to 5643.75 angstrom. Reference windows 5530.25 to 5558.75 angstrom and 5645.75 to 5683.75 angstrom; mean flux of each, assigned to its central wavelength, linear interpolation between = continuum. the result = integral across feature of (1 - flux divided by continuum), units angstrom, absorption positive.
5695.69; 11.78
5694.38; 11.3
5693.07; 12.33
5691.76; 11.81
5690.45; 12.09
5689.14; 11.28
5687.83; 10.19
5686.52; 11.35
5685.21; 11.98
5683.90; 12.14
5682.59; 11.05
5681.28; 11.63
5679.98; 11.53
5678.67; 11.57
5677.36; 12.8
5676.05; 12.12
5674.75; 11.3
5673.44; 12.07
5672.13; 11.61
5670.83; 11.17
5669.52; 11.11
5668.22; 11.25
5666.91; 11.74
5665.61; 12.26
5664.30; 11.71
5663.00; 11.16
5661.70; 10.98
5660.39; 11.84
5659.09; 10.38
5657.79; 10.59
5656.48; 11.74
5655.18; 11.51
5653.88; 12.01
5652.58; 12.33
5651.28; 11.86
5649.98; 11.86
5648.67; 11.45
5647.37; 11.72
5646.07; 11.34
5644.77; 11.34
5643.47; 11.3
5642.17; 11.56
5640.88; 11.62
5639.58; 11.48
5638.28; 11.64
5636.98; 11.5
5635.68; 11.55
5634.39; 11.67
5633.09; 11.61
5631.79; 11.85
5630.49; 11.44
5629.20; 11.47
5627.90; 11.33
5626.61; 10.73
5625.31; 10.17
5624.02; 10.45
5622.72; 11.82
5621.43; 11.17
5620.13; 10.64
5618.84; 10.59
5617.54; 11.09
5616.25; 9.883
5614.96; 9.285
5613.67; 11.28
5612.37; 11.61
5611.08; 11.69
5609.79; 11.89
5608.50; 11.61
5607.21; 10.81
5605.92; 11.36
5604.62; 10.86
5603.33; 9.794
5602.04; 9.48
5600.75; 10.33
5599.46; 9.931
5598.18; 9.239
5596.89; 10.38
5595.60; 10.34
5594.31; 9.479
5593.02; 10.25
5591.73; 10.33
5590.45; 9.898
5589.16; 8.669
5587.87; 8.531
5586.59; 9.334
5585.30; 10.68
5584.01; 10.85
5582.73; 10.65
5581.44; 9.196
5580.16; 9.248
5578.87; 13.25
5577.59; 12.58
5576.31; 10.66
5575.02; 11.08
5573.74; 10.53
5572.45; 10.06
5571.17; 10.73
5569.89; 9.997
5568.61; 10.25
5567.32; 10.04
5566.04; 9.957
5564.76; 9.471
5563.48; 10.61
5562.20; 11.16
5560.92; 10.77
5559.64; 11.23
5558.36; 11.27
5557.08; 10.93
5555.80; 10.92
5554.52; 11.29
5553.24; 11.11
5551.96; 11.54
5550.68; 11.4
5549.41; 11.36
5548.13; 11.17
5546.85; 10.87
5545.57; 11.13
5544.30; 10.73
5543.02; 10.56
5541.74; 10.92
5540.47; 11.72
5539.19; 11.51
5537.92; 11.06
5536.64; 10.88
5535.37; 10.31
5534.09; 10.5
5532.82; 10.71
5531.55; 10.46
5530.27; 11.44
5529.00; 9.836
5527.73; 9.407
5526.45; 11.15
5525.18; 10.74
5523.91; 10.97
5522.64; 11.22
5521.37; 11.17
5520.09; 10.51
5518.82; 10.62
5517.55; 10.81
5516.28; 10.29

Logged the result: 3.6 angstrom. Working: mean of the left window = 11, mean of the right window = 11.6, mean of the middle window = 10.7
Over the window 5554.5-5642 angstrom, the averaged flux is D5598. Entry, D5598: 10.7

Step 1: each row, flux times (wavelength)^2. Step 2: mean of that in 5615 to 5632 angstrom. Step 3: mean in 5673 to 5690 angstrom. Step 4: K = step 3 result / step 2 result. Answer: 1.1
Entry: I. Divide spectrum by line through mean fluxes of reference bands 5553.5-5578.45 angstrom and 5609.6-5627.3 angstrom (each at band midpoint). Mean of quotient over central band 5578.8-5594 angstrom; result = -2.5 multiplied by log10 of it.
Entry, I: 0.09 mag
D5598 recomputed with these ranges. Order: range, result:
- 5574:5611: 10.4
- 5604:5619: 11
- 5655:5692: 11.5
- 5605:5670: 11.3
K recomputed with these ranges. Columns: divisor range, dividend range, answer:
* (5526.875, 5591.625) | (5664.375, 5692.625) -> 1.14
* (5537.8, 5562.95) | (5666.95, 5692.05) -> 1.09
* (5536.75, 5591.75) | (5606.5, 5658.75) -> 1.08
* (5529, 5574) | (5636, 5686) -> 1.11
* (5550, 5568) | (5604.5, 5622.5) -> 1.04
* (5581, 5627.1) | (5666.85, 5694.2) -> 1.15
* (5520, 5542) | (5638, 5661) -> 1.11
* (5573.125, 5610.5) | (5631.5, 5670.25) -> 1.13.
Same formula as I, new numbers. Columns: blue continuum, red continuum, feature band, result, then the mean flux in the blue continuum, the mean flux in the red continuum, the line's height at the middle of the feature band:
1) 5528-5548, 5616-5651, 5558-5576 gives 0.05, 10.8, 11.3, 11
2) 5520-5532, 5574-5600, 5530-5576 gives -0.03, 10.7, 10.2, 10.5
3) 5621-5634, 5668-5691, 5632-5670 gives -0.01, 11.2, 11.6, 11.4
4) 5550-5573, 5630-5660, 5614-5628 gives 0.07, 10.7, 11.5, 11.3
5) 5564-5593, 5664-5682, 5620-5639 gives -0.02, 10.3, 11.7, 11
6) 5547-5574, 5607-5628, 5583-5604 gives 0.10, 10.8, 10.9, 10.9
